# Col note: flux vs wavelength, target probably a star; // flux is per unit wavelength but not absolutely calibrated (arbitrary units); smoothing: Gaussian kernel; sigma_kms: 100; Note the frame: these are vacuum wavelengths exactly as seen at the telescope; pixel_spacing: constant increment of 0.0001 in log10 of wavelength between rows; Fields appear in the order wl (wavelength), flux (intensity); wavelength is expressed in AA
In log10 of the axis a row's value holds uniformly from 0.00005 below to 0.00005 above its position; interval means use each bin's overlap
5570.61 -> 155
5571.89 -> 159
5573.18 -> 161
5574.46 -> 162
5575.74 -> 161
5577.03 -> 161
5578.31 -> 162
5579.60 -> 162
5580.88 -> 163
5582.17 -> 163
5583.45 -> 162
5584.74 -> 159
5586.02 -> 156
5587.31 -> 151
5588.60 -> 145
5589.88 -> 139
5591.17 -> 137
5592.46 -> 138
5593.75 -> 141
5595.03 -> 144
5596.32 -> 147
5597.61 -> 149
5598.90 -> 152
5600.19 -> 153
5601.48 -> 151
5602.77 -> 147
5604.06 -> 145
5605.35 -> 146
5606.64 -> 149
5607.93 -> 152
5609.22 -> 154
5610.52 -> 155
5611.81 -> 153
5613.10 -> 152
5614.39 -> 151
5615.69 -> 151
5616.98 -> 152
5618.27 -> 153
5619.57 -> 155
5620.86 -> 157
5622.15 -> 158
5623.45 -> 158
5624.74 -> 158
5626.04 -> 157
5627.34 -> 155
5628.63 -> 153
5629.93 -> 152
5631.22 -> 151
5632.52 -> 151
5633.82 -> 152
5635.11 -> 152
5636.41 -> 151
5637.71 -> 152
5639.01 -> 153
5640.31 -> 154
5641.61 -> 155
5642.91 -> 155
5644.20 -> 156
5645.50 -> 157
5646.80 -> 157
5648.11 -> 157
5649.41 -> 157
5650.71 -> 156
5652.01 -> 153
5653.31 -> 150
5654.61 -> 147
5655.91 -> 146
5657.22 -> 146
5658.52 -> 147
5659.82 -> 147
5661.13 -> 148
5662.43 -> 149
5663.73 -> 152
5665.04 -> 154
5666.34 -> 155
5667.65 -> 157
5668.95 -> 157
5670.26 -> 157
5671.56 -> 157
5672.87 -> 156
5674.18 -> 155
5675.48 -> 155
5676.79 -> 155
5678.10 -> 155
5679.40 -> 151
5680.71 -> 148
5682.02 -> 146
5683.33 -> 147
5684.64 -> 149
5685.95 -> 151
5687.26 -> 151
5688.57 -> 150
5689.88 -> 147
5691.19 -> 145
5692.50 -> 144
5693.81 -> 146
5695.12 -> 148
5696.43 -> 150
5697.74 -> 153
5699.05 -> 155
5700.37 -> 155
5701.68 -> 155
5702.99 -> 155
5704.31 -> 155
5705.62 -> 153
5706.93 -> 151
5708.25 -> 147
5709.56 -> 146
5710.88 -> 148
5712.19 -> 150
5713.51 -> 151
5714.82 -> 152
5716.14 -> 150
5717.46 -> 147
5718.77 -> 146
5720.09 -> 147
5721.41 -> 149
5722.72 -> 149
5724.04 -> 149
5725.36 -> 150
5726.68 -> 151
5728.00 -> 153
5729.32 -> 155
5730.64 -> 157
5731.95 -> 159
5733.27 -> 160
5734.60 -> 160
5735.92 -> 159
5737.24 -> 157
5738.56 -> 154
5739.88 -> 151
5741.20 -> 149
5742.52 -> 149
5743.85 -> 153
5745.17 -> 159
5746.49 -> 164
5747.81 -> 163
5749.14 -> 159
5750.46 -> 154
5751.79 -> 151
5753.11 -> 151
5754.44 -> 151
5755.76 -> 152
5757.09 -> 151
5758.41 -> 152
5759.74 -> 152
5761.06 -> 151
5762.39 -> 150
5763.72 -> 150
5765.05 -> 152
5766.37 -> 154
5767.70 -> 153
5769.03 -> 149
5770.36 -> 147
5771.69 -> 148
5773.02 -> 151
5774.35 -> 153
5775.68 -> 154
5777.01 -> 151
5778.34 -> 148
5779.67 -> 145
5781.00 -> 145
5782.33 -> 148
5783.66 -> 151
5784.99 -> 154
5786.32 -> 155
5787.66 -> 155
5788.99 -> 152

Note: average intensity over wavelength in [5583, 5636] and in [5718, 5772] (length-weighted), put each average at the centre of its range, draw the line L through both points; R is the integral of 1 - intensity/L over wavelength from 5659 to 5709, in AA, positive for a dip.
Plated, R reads 0.2 AA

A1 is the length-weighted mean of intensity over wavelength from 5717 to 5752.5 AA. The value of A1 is 154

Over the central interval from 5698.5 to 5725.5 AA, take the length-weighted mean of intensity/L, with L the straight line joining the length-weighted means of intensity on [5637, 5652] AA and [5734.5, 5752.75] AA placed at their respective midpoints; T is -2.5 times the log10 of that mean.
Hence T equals 0.04 mag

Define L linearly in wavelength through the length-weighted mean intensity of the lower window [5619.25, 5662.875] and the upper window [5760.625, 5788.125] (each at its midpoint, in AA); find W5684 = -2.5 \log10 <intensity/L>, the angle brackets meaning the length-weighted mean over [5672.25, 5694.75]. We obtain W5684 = 0.02 mag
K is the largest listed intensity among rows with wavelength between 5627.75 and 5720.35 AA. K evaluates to 157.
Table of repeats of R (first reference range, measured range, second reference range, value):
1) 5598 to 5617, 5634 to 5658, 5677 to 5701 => -0.4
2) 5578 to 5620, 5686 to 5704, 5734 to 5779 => 0.2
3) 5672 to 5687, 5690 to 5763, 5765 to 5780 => -0.6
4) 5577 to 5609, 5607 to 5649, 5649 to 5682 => -0.7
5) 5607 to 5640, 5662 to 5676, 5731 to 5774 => -0.1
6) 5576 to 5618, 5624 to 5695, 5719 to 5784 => -0.1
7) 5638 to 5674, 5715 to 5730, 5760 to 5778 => 0.2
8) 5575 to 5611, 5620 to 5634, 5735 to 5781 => -0.3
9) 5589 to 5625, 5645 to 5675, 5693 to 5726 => -0.6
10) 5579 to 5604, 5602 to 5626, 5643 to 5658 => -0.2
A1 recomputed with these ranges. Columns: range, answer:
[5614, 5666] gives 153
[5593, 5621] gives 150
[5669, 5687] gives 153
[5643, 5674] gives 153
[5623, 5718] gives 152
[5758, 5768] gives 152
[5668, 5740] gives 152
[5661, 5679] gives 155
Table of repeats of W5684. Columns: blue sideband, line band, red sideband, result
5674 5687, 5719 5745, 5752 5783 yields -0.02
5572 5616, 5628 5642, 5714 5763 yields 0.00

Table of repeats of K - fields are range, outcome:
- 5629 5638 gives 152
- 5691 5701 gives 155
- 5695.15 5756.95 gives 164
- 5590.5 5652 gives 158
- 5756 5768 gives 154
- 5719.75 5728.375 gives 153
